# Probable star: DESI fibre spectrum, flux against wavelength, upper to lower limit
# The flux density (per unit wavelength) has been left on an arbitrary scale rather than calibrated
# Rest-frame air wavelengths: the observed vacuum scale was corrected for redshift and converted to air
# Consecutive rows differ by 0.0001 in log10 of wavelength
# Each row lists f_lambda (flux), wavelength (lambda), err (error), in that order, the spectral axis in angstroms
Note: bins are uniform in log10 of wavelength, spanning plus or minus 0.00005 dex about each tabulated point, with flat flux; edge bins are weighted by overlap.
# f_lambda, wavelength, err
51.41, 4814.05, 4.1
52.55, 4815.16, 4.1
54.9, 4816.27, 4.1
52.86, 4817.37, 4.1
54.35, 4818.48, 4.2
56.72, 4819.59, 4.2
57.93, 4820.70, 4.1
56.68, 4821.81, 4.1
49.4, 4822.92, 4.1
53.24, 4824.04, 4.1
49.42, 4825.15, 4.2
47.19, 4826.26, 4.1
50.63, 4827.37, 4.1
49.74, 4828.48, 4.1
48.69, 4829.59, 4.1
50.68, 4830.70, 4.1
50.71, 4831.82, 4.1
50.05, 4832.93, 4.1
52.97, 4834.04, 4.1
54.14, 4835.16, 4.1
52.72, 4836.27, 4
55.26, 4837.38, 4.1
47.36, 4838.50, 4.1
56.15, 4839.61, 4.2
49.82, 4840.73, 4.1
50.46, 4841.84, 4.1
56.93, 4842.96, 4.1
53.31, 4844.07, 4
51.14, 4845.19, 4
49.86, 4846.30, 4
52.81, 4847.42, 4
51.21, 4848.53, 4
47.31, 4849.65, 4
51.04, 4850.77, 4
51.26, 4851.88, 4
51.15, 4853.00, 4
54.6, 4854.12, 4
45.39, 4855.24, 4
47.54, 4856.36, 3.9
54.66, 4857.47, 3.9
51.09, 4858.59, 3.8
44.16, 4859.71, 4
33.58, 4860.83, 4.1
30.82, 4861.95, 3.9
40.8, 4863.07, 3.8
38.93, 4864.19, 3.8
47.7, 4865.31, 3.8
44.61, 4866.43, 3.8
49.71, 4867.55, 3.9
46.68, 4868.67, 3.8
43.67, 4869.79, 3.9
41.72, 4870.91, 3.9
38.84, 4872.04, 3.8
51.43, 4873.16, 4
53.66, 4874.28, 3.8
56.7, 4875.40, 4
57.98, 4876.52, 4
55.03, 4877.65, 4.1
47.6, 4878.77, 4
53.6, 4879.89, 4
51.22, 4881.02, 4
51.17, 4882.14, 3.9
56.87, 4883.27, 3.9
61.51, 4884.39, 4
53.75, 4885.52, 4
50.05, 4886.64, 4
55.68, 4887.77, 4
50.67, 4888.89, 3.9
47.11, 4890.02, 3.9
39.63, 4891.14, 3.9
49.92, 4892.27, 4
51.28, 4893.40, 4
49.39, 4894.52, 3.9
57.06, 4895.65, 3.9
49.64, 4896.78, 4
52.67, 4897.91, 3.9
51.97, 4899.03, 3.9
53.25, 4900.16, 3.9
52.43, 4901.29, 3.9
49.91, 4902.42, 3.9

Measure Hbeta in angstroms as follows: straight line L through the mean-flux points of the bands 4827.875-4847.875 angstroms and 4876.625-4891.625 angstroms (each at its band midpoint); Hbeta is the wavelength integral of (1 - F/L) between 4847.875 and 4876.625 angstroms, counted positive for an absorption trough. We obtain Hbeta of 2.74 angstroms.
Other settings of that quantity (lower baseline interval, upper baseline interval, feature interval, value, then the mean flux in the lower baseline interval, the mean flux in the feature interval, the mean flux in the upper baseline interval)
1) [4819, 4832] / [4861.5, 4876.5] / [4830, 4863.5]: -0.6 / 51.8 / 49.7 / 45.6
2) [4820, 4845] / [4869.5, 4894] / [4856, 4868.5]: 1.8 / 52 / 44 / 50.9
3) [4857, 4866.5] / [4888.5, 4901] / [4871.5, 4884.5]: -1.7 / 42.7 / 52.7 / 50.3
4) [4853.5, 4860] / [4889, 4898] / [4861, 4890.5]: 0.4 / 49.8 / 48.9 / 49.4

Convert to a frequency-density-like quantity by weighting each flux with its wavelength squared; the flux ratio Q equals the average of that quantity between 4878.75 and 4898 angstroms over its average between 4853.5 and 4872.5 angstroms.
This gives 1.18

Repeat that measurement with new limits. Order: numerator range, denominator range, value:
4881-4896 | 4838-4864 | 1.08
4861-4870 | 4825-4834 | 0.86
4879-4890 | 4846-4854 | 1.06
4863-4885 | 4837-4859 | 0.98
